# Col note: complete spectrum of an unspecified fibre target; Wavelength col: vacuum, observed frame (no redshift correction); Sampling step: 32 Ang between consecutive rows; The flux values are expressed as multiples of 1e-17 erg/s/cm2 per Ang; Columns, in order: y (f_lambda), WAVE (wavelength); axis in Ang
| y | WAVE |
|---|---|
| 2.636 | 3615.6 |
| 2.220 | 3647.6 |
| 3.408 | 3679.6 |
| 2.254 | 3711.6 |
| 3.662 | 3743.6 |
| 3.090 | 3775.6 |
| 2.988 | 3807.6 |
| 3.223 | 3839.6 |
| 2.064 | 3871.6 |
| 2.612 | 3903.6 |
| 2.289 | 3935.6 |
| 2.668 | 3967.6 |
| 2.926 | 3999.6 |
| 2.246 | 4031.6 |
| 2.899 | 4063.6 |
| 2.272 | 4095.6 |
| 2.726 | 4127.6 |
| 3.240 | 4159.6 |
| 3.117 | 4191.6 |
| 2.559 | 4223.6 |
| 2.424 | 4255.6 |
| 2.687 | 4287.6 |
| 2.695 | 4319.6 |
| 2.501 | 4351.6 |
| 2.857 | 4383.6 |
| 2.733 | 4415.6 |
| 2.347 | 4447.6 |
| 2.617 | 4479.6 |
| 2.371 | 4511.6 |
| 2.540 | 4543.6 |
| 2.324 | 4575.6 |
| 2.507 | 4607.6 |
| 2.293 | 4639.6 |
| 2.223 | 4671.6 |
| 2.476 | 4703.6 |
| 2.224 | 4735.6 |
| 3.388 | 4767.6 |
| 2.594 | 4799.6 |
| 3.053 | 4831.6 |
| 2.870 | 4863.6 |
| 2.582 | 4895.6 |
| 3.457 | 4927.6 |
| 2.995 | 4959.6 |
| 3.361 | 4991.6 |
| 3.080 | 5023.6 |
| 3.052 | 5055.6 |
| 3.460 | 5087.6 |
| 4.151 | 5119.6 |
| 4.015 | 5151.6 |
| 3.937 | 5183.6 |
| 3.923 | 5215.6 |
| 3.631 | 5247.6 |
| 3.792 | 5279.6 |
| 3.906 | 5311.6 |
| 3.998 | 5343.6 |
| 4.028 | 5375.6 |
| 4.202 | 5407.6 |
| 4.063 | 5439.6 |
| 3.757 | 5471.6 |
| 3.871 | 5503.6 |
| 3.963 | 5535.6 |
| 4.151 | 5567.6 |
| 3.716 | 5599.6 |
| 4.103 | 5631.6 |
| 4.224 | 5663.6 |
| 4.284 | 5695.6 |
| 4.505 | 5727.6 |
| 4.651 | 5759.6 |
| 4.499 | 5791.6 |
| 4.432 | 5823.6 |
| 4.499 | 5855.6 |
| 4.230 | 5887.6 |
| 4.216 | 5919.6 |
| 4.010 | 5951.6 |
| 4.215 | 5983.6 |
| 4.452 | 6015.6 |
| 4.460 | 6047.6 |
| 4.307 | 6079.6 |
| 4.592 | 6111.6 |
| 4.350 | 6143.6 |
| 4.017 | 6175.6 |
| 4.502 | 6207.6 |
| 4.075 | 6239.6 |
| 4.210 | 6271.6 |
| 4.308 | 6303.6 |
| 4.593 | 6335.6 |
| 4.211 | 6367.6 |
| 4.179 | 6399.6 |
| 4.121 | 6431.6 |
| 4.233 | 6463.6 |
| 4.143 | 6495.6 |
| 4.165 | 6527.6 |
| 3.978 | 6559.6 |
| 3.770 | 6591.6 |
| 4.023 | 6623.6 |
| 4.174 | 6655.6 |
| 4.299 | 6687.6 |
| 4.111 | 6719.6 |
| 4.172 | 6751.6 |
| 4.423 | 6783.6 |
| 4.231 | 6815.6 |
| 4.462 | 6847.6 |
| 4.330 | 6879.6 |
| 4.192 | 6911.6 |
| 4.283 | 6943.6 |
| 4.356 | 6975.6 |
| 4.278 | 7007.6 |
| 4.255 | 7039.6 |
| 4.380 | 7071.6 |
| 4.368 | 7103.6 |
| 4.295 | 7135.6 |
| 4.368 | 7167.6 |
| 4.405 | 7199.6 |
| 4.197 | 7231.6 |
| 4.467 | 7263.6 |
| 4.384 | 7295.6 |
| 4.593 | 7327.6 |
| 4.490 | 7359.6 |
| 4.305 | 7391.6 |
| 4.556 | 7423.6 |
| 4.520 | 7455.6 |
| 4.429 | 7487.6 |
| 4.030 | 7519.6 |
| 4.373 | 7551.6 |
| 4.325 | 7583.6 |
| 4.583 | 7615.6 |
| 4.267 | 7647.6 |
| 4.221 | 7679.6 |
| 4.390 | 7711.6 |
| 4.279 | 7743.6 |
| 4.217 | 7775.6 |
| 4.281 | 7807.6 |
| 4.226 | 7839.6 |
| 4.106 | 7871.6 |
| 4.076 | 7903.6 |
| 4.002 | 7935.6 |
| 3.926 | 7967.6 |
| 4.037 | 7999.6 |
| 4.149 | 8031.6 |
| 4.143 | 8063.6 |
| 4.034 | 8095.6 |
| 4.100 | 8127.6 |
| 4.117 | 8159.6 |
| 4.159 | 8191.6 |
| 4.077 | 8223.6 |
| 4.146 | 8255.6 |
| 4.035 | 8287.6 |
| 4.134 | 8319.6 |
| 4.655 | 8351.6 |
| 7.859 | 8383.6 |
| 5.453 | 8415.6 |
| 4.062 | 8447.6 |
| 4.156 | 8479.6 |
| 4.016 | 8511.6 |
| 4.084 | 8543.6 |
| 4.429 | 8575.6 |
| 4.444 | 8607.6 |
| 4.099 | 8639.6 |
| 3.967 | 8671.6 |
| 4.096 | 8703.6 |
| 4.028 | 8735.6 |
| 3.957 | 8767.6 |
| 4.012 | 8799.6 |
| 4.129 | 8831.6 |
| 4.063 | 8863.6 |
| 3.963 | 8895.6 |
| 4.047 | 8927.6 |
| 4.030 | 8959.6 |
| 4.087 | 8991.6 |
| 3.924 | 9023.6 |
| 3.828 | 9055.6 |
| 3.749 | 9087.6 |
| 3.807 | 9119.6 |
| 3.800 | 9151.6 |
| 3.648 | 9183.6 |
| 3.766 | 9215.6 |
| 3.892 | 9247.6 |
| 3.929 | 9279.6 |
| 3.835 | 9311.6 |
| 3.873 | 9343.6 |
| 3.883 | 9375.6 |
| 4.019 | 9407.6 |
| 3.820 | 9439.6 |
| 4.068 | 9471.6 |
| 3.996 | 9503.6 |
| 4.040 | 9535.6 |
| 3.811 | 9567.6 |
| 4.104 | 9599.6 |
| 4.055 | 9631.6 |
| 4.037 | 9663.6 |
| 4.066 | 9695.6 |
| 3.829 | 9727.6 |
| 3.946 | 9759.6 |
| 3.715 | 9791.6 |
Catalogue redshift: 0.28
